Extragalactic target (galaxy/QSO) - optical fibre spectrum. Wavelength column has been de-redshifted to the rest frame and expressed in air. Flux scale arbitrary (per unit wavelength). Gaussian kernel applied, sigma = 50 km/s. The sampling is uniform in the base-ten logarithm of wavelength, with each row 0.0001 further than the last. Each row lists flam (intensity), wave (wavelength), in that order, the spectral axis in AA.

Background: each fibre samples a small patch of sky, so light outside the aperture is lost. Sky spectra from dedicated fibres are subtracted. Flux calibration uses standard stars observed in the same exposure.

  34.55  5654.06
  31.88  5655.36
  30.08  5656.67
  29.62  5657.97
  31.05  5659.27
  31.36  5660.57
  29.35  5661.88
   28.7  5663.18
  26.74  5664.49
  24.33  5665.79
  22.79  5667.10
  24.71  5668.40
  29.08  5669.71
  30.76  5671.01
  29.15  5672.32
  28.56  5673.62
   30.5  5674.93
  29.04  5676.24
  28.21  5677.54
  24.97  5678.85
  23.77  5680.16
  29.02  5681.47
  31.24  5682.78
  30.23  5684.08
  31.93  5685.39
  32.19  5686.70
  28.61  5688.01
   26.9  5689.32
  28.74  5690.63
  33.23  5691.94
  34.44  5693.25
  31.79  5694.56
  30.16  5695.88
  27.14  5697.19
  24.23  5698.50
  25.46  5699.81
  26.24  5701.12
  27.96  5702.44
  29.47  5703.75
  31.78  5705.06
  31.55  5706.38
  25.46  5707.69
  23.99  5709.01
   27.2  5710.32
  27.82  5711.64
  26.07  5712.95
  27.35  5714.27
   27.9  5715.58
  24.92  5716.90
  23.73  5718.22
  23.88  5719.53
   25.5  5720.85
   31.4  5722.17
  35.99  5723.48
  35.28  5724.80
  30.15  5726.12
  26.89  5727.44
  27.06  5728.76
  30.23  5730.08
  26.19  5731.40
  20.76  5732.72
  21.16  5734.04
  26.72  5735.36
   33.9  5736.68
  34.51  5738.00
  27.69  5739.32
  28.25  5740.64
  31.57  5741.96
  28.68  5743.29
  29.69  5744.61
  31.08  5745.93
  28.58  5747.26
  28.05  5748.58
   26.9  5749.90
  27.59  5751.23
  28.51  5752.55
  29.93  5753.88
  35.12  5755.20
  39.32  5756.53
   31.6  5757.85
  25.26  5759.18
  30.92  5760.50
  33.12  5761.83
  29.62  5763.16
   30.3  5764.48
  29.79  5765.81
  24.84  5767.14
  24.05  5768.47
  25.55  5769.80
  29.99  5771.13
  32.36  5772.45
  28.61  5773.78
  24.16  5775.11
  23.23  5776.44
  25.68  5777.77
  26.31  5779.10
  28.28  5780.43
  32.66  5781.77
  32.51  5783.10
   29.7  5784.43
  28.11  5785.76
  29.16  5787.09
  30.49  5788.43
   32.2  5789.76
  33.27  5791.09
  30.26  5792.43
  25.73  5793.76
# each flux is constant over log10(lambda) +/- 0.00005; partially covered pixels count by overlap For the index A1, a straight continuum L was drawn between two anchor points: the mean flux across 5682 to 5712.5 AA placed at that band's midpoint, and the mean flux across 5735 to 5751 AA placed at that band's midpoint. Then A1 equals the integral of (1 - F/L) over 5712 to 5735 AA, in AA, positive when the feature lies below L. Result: 1.6 AA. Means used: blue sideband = 29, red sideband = 29.6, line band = 27.3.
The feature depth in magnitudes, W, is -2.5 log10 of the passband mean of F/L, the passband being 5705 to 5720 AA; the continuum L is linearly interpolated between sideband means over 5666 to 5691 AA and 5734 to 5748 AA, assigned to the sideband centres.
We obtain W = 0.09 mag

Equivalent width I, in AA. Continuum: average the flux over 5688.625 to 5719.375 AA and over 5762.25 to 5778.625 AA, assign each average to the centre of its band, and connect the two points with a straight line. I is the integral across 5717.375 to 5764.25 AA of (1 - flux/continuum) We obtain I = -2.8 AA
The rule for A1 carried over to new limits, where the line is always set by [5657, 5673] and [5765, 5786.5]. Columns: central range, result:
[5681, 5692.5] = -0.9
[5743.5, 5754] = -0.3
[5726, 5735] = 0.7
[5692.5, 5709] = -0.3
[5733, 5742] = -0.2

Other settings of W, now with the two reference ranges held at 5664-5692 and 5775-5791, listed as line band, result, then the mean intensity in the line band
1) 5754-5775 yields -0.04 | 29.9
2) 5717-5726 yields -0.02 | 29.1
